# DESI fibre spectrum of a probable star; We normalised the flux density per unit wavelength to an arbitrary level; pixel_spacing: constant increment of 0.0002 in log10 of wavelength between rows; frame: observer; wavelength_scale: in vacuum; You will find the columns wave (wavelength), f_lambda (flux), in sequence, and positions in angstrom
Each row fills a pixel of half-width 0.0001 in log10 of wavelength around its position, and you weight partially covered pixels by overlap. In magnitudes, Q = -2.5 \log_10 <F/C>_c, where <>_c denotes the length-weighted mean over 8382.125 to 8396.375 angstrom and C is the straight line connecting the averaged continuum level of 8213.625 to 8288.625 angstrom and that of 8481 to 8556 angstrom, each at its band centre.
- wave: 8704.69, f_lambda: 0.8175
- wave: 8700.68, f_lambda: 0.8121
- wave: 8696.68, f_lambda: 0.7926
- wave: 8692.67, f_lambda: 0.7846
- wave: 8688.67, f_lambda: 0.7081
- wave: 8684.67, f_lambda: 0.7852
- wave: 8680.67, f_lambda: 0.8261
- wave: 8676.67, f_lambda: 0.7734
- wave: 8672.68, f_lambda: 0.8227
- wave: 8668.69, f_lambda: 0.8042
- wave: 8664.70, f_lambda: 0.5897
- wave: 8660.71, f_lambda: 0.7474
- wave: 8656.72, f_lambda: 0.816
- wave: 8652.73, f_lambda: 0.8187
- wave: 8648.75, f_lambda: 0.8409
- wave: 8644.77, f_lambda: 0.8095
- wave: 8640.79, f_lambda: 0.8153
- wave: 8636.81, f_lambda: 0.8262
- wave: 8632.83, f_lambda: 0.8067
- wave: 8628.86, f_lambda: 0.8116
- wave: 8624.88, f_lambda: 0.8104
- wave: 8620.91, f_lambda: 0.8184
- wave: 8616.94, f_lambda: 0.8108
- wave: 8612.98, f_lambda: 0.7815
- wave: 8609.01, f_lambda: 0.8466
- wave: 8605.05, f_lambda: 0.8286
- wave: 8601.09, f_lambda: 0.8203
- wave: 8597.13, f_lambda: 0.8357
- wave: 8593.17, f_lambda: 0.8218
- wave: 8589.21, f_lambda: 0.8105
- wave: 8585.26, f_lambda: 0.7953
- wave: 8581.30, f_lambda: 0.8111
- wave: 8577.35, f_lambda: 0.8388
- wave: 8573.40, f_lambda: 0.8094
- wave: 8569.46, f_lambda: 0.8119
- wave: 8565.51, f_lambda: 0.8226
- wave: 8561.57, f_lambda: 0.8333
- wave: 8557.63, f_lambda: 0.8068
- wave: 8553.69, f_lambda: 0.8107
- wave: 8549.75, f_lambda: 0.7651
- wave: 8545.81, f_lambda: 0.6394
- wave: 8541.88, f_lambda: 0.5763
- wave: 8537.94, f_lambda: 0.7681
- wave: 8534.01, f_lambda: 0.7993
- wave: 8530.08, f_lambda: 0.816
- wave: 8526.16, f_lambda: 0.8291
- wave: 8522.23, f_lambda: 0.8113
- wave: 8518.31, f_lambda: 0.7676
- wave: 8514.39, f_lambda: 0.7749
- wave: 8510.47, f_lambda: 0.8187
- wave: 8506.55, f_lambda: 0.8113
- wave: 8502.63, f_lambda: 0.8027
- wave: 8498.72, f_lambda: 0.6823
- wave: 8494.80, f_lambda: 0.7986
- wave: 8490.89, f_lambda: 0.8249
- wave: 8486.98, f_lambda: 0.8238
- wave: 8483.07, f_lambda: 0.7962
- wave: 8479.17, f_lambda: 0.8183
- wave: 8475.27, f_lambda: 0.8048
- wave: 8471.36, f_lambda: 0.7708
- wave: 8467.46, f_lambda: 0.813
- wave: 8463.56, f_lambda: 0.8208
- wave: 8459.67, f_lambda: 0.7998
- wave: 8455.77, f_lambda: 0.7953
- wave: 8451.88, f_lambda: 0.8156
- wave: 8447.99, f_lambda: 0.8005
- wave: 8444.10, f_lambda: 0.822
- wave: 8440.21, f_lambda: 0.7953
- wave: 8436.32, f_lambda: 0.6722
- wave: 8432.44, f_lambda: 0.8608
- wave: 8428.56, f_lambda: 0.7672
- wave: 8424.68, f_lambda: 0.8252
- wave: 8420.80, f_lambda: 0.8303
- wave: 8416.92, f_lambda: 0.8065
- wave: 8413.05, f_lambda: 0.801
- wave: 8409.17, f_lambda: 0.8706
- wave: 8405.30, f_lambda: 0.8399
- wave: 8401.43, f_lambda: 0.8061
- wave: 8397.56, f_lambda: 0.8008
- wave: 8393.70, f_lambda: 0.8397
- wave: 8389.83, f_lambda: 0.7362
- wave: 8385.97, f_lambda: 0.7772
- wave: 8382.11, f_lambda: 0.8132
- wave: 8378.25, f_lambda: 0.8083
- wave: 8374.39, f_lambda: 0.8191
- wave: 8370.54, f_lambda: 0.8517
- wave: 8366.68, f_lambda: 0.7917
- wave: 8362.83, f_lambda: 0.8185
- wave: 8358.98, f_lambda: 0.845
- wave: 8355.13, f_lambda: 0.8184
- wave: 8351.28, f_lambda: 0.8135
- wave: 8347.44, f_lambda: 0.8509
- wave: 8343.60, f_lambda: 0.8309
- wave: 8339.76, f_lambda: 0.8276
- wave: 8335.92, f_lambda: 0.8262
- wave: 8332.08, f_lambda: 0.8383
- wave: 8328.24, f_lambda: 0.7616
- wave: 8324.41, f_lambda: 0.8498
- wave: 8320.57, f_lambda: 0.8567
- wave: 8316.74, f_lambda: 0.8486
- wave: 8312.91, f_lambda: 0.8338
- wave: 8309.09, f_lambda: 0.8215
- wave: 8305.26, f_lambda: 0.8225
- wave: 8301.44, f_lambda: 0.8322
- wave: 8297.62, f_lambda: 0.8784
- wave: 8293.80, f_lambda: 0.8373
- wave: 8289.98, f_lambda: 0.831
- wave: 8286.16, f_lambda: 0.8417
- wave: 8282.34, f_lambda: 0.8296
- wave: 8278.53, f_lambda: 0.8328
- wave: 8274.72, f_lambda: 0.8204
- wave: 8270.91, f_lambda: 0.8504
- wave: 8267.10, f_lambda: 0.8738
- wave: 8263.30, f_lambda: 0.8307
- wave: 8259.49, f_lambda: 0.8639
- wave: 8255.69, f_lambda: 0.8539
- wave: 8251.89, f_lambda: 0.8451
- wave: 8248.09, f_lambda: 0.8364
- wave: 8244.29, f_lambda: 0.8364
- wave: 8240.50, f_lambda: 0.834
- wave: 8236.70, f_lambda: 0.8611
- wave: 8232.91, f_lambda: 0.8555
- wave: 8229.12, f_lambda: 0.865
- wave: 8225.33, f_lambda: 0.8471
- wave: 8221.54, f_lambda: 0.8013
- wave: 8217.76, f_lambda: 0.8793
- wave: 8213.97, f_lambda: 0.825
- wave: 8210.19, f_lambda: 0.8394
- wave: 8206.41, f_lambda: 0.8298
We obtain 0.026 mag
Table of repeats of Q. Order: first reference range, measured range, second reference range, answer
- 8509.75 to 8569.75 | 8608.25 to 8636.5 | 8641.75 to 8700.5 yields -0.04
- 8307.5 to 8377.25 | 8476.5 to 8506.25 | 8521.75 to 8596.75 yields 0.01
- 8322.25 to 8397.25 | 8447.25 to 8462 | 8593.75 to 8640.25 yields 0.02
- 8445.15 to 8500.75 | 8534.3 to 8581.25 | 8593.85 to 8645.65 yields 0.05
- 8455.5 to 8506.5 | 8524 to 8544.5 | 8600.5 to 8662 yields 0.07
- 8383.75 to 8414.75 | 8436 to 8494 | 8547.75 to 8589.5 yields 0.01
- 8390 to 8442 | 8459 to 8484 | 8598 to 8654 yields 0.01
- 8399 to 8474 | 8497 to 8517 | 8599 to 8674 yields 0.03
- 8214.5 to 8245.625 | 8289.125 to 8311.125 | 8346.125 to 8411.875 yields -0.01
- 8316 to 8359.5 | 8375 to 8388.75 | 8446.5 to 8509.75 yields 0.03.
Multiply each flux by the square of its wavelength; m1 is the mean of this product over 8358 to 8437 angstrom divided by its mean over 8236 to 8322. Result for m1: 0.99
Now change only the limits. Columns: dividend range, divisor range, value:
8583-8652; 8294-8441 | 1.06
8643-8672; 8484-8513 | 1.02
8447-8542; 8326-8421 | 1.00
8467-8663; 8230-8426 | 1.02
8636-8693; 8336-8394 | 1.03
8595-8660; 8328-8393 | 1.07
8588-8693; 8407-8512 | 1.04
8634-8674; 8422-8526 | 1.03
